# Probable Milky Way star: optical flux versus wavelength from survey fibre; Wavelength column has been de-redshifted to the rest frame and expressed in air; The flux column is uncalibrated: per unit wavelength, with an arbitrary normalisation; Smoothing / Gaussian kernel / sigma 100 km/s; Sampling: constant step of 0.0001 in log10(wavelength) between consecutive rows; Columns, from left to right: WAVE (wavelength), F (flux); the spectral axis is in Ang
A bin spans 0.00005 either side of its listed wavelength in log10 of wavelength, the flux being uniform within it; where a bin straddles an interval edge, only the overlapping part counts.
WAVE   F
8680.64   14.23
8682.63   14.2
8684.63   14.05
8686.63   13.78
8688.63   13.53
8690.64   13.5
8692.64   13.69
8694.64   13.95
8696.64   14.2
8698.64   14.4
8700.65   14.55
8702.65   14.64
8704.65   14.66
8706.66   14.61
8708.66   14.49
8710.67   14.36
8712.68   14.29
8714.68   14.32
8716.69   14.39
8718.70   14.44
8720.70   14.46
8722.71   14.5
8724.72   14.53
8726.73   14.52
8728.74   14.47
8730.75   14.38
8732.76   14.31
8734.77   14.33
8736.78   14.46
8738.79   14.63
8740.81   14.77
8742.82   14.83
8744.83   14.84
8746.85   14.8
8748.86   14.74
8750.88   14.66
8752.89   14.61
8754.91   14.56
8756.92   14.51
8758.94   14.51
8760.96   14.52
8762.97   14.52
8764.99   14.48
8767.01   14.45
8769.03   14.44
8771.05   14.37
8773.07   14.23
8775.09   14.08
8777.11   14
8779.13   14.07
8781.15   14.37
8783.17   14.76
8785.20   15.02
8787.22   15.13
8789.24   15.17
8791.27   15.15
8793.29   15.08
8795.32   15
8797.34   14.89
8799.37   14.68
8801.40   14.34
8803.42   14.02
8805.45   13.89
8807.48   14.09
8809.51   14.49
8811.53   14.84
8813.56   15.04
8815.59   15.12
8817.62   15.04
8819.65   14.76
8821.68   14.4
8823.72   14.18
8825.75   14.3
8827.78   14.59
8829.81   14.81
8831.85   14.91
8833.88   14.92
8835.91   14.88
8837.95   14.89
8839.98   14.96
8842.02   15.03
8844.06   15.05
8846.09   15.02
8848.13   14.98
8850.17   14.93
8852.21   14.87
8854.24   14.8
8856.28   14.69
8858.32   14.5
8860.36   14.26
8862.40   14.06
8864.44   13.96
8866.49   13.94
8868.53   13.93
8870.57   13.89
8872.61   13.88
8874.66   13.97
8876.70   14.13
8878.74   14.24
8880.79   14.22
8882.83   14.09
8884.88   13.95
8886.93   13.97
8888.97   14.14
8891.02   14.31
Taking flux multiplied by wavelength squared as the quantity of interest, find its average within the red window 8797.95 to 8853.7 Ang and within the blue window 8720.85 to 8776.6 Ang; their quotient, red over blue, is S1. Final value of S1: 1.0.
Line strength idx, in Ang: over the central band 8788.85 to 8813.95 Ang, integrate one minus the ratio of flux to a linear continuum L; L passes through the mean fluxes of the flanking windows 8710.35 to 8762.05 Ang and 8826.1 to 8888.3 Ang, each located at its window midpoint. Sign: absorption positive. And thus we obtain -0.3 Ang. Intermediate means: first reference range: 14.5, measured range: 14.6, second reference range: 14.5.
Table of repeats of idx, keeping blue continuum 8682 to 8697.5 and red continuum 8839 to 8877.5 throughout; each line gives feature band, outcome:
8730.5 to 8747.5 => -0.69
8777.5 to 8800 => -0.98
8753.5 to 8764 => -0.32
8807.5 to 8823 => -0.48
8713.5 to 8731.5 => -0.62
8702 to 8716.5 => -0.58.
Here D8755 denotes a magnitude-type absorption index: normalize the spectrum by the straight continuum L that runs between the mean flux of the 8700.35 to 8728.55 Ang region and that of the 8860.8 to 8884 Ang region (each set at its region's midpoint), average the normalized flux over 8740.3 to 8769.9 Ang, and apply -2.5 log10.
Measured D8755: -0.019 mag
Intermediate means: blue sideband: 14.5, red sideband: 14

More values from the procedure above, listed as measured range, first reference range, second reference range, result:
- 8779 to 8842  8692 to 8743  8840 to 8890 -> -0.02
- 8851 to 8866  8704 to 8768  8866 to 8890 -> -0.03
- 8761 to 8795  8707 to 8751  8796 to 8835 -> 0.00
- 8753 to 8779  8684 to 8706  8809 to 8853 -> 0.01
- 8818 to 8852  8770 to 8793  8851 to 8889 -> -0.03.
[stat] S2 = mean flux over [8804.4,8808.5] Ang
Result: 14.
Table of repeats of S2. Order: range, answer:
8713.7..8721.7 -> 14.4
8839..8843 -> 15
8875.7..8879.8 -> 14.2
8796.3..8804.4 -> 14.5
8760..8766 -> 14.5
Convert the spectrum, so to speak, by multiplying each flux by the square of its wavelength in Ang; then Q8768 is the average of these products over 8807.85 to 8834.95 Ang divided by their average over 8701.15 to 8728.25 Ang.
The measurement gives 1.0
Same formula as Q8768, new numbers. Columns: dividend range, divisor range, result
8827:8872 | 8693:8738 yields 1.05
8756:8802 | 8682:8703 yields 1.06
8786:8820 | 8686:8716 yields 1.06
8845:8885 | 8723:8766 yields 1.01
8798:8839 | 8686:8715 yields 1.06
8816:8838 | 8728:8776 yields 1.03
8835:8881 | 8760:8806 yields 1.01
